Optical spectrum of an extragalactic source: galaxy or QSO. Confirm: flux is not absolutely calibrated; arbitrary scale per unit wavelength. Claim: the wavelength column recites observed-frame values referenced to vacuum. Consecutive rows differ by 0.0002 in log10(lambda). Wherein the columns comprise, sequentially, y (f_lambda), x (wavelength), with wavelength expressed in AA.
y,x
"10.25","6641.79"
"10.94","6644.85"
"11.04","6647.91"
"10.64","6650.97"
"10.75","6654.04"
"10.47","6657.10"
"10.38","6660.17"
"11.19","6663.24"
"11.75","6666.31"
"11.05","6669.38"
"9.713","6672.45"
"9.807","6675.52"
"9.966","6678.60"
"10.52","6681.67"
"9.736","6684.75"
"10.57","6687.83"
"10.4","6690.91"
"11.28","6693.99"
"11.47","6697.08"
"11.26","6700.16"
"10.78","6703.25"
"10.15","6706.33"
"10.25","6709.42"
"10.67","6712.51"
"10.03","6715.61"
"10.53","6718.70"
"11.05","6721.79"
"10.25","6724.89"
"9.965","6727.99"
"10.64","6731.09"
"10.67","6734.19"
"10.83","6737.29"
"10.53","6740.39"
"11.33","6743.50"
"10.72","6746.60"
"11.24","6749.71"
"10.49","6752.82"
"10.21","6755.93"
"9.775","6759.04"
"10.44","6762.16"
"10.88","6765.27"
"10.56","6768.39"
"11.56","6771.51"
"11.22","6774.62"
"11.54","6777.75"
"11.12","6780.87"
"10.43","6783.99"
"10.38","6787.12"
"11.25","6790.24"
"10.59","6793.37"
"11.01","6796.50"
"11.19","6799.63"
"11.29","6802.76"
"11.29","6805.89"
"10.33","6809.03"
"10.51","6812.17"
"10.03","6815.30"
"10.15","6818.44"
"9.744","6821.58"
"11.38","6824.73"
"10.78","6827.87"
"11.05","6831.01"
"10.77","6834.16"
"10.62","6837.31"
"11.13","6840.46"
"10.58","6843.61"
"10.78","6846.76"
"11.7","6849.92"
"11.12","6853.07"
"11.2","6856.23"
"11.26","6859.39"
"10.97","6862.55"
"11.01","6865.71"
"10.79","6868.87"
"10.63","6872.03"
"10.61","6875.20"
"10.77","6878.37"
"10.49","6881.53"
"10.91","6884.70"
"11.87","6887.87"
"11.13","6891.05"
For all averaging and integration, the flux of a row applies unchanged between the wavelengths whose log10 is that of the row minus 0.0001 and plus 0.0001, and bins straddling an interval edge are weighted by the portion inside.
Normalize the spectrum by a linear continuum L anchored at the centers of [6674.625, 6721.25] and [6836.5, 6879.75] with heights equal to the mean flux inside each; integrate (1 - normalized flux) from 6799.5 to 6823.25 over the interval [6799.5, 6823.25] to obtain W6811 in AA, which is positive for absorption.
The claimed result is 0.6 AA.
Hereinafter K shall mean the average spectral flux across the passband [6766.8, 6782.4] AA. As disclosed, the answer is 11.2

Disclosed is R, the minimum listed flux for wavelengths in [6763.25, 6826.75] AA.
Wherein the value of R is 9.744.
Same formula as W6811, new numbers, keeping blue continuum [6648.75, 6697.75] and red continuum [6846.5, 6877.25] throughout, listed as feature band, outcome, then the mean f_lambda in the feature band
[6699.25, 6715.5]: 0.2 AA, 10.5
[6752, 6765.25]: 0.6 AA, 10.3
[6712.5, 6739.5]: 0.5 AA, 10.5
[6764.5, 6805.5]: -0.6 AA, 11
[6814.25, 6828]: 0.7 AA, 10.4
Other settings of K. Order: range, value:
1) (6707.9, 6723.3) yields 10.5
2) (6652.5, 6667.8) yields 10.9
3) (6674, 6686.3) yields 10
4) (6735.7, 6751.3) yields 10.9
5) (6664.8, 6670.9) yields 11.4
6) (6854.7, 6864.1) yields 11.1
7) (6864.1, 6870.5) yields 10.9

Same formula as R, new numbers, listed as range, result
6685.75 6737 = 9.965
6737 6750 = 10.53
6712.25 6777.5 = 9.775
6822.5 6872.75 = 10.58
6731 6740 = 10.64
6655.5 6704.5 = 9.713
